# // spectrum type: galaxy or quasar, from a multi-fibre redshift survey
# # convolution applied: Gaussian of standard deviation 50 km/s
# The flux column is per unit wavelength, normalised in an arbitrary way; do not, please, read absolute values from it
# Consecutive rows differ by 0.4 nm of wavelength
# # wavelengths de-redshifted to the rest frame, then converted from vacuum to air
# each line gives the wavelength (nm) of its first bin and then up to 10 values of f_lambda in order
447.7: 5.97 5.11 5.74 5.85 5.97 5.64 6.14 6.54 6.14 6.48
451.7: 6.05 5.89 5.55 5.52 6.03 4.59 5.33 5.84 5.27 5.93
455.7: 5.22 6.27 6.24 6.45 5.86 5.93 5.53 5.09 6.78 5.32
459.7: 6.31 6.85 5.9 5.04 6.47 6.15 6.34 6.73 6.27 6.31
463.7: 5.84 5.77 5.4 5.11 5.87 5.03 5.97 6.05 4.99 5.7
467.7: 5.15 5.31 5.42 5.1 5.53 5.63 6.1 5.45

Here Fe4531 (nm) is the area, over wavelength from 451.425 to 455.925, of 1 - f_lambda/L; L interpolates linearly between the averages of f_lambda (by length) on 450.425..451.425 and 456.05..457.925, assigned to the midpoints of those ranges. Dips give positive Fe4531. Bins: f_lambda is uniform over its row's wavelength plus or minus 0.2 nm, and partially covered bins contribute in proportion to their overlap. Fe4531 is 0.48 nm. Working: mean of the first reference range 6.36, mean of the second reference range 6.13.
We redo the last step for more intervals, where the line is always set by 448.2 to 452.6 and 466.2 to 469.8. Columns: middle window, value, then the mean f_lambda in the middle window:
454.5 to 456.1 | 0.06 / 5.62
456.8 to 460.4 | -0.17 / 6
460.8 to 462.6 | -0.17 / 6.18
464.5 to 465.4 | 0.02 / 5.43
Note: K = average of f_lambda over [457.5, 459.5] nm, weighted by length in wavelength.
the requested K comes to 5.73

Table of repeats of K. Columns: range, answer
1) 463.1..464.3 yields 5.97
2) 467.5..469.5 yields 5.3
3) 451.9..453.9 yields 5.52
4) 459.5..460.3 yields 6.58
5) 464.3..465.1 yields 5.26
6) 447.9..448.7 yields 5.43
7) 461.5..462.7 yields 6.41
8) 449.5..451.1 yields 6.12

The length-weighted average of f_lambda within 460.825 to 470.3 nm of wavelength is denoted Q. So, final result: 5.73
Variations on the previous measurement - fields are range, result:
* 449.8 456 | 5.77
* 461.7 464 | 6.26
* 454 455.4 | 5.59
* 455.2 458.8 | 5.86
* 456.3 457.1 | 6.35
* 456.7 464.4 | 6.04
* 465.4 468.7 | 5.47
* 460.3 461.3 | 5.67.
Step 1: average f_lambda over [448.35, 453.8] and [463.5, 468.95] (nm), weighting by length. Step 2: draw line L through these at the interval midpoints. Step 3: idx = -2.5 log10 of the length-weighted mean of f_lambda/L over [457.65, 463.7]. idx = -0.080 mag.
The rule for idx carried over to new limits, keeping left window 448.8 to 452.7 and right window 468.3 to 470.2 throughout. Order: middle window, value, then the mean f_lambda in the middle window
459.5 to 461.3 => -0.06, 6.07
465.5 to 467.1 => 0.02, 5.51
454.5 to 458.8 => 0.01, 5.81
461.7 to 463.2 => -0.12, 6.4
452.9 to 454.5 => 0.10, 5.41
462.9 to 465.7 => -0.01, 5.71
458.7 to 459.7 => -0.06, 6.1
